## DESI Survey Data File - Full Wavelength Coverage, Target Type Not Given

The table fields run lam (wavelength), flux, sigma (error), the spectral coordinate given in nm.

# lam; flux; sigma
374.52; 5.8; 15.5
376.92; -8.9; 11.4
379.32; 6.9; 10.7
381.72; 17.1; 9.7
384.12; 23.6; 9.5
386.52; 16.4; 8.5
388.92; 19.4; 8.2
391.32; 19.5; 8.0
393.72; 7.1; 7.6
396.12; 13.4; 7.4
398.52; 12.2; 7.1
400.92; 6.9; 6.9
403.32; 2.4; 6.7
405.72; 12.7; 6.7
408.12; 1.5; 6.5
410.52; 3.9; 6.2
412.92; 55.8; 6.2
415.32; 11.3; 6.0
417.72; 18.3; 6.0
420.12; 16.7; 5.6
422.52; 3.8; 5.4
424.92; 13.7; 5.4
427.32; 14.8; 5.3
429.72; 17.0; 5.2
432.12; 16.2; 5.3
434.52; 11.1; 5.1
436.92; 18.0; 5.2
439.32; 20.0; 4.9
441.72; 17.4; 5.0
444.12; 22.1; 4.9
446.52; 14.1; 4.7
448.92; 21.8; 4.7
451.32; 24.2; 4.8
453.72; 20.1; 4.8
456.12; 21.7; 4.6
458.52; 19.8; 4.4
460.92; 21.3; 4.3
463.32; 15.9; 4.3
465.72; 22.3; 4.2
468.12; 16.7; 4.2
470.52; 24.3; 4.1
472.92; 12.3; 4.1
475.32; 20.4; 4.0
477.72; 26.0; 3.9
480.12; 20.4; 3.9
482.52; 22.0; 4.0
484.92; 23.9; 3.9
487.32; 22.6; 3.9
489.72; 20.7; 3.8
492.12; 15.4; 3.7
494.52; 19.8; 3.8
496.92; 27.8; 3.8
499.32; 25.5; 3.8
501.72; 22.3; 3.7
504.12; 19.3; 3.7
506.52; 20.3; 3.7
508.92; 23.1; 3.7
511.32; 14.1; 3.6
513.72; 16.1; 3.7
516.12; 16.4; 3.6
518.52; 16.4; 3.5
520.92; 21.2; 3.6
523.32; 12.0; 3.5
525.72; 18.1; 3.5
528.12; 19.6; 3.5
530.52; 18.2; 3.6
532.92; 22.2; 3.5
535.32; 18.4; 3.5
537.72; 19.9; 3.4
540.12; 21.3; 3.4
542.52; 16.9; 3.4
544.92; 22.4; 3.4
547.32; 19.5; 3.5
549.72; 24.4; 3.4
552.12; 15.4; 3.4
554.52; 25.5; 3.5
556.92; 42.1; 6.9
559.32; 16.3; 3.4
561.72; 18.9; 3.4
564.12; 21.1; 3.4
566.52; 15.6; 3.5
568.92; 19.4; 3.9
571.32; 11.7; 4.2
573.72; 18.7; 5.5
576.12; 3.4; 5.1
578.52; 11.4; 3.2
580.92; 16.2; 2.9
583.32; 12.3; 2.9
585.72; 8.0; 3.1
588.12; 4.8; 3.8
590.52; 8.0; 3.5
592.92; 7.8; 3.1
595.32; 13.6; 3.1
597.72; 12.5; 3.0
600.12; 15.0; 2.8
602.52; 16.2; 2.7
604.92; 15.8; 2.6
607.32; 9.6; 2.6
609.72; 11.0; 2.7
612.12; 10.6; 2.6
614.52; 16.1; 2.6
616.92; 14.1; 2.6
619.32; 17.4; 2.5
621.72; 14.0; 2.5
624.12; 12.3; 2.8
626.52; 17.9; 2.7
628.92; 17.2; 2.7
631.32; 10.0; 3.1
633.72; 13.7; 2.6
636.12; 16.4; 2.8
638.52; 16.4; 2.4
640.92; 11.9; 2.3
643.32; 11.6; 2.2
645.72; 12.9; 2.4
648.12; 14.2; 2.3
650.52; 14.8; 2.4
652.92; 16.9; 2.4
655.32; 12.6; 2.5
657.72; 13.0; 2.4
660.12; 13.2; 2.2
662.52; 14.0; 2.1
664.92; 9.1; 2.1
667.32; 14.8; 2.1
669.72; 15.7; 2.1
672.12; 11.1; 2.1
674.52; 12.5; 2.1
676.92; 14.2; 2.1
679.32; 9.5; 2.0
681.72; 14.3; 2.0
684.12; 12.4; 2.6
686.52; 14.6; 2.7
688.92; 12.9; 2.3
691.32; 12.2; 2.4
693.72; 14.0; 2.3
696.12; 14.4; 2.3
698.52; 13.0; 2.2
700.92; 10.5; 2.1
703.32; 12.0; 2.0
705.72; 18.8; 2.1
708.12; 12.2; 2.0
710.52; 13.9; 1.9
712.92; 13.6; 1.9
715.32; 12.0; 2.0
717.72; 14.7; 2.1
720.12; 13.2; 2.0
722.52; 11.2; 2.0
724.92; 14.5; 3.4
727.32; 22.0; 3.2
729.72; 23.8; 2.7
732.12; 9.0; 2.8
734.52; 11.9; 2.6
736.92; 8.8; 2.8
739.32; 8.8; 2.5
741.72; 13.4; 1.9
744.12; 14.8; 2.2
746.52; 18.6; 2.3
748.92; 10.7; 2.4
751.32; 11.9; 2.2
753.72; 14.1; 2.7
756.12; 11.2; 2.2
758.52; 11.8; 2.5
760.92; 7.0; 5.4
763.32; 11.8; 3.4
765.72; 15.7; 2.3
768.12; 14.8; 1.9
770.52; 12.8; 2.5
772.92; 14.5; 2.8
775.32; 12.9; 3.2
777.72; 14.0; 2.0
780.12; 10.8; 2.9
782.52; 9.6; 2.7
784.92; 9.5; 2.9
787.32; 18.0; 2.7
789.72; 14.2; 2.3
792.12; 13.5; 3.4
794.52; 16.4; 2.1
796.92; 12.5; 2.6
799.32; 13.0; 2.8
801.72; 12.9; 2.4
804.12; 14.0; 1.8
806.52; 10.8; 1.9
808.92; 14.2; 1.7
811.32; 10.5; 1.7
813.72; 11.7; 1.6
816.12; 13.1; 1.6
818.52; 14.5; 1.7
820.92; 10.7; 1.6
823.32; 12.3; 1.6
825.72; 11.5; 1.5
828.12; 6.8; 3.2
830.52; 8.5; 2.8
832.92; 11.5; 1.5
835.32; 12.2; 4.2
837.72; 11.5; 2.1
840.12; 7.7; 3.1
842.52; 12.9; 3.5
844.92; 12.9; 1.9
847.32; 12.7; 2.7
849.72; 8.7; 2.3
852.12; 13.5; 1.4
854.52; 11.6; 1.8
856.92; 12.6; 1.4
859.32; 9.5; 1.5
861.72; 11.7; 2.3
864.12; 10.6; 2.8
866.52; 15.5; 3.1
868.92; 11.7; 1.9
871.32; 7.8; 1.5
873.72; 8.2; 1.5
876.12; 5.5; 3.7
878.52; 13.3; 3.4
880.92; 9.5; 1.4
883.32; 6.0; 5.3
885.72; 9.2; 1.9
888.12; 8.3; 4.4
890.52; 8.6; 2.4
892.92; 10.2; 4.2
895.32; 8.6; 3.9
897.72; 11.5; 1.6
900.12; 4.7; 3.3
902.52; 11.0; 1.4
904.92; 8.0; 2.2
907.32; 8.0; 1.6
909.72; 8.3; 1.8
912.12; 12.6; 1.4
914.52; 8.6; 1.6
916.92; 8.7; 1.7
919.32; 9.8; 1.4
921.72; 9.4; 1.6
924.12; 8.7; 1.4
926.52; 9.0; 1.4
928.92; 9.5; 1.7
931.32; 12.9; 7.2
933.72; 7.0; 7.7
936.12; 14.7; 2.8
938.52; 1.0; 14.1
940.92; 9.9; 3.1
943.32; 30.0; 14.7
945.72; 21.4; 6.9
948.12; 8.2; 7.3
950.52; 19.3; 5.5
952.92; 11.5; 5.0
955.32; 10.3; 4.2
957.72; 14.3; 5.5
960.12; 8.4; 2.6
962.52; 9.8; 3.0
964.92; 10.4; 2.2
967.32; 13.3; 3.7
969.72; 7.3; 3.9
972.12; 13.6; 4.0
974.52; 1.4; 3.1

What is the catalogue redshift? 0.11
